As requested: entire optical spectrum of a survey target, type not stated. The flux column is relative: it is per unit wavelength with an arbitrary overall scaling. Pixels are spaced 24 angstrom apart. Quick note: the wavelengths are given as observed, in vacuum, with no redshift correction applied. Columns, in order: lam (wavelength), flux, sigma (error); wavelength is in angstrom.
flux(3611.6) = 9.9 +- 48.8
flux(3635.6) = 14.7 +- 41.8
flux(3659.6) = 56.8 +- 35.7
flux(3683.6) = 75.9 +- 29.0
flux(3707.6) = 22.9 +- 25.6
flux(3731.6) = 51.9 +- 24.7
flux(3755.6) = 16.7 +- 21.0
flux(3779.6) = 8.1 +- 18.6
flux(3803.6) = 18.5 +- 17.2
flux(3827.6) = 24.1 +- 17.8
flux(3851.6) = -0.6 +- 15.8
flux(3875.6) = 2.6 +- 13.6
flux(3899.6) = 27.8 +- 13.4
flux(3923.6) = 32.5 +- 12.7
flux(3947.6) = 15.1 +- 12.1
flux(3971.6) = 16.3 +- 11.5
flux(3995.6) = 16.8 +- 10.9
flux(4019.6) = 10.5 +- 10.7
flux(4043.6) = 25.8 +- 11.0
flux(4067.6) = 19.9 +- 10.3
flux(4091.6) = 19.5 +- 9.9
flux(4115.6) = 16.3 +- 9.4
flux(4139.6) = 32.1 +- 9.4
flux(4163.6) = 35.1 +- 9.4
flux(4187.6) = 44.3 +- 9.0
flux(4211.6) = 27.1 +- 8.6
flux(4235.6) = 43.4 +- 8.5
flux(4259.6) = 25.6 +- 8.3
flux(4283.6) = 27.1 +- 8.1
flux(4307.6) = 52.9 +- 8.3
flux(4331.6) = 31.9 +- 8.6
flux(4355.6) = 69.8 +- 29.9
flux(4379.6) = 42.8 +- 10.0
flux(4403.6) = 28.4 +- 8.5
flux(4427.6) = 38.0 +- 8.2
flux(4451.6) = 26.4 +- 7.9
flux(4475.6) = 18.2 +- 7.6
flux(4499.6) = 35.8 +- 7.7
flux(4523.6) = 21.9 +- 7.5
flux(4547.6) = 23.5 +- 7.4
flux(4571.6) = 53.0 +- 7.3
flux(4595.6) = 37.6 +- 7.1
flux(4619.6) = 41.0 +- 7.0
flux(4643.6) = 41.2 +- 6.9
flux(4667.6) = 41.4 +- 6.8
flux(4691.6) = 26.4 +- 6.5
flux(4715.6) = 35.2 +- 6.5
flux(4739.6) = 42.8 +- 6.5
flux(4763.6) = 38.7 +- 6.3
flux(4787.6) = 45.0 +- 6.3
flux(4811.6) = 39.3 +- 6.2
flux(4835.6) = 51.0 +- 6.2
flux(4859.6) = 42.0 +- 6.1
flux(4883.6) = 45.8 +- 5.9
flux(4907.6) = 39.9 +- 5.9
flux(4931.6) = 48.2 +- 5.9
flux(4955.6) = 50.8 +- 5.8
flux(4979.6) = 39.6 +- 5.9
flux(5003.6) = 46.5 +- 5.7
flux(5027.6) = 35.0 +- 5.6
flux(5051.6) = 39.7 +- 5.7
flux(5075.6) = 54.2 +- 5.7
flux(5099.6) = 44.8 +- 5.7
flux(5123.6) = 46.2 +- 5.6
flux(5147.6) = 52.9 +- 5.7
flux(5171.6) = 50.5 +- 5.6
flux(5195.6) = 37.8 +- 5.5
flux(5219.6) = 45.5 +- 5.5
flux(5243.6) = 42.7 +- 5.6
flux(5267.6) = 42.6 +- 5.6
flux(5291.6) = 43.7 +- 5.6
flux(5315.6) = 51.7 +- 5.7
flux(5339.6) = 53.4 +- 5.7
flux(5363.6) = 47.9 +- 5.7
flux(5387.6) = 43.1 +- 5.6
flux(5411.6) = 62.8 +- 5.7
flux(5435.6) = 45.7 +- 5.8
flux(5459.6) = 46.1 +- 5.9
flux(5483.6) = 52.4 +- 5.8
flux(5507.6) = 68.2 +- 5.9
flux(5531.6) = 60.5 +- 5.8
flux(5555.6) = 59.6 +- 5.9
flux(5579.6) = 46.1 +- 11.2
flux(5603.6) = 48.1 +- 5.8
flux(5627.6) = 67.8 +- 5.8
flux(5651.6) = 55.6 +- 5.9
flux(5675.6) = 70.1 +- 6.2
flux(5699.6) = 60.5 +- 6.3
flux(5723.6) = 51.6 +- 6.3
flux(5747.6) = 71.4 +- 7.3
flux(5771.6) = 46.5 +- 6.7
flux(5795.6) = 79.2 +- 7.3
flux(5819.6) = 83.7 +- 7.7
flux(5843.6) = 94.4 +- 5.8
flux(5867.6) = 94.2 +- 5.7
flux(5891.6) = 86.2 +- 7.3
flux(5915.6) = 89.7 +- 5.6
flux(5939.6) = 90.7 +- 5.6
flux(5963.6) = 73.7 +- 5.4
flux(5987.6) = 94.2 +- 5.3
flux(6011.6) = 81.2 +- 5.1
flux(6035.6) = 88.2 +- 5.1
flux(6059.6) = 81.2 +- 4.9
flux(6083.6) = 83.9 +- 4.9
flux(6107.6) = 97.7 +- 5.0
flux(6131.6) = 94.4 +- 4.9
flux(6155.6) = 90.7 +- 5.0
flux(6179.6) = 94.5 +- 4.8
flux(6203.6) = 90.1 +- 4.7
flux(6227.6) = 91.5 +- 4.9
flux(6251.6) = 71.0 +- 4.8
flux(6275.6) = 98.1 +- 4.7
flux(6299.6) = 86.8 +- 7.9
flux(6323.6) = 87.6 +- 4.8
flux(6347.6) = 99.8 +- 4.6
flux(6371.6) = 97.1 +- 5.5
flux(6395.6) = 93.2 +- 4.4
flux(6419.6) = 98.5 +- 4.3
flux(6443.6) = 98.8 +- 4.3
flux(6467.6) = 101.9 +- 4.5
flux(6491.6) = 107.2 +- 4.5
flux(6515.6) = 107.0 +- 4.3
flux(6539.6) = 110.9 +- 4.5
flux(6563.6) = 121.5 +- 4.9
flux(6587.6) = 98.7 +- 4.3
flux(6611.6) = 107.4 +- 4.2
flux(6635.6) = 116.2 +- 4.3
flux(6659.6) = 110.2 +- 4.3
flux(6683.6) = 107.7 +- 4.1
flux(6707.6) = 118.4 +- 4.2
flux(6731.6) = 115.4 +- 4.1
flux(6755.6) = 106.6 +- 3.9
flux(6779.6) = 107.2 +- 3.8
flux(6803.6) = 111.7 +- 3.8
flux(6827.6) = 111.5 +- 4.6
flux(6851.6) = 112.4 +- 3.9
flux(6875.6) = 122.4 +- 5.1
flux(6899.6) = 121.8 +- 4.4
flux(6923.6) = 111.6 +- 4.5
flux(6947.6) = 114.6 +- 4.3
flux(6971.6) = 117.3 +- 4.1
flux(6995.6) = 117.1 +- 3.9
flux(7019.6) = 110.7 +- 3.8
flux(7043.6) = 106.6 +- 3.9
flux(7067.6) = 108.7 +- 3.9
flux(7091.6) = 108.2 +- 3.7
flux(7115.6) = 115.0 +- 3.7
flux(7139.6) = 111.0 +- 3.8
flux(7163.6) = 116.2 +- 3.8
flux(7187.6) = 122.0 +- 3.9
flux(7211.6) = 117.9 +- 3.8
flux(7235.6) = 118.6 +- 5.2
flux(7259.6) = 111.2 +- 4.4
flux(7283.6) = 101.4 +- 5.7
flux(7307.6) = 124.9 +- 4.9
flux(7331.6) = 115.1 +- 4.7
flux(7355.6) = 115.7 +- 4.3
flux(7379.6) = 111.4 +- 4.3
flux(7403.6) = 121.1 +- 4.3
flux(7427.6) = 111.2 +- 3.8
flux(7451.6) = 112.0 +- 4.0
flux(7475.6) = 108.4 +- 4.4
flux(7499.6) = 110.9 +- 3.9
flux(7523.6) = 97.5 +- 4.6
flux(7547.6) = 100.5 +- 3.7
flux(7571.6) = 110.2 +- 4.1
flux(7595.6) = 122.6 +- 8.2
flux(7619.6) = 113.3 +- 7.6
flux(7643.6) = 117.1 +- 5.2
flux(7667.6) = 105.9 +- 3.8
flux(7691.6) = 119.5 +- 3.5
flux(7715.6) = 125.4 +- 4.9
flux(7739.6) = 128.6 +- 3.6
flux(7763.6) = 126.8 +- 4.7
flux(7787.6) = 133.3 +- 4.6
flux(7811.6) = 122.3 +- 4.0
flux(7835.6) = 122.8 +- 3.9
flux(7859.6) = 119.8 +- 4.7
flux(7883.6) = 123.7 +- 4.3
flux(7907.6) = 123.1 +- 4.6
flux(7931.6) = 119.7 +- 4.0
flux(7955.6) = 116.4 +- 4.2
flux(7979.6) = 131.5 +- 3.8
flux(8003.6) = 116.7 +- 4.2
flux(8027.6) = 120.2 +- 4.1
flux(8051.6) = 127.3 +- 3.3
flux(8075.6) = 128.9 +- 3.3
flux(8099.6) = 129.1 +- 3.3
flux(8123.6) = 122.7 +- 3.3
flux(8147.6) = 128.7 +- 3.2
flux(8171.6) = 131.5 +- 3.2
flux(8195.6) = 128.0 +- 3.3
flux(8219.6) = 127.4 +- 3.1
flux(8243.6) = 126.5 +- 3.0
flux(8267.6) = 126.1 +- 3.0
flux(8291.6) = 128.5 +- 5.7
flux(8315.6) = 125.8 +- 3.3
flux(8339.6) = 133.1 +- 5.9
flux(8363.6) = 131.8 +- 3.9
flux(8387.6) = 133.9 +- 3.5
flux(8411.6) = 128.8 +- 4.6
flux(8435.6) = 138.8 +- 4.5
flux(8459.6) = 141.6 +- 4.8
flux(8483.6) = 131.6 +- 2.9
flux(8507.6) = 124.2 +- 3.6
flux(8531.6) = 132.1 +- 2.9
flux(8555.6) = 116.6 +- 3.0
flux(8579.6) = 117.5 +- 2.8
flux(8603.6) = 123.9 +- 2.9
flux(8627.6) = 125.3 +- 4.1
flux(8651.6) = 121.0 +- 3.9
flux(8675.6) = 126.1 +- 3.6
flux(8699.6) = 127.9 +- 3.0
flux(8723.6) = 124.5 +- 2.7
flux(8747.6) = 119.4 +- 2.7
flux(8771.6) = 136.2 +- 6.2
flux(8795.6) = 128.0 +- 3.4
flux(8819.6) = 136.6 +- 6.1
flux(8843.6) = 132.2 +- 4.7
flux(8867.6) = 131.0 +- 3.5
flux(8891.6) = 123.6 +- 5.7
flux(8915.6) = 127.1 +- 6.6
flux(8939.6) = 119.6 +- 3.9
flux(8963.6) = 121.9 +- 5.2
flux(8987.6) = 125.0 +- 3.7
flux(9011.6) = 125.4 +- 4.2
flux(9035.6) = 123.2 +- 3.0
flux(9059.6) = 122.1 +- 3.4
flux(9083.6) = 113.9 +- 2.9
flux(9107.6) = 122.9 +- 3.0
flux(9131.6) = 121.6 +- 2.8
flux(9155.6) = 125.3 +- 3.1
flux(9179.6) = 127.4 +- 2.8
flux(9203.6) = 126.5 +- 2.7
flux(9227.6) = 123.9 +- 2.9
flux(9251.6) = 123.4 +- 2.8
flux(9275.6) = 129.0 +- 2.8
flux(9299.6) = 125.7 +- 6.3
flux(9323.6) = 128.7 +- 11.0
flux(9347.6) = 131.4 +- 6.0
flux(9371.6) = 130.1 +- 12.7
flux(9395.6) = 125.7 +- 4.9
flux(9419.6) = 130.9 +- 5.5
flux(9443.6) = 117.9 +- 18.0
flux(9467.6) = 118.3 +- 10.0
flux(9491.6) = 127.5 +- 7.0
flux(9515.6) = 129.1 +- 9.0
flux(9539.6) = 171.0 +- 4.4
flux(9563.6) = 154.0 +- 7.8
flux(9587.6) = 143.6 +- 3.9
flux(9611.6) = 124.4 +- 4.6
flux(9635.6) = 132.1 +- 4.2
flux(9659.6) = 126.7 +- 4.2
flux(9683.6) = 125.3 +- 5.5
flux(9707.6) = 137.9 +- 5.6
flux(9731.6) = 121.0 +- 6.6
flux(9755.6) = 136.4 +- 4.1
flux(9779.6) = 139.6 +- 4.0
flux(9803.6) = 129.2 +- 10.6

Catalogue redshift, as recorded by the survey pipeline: 0.45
